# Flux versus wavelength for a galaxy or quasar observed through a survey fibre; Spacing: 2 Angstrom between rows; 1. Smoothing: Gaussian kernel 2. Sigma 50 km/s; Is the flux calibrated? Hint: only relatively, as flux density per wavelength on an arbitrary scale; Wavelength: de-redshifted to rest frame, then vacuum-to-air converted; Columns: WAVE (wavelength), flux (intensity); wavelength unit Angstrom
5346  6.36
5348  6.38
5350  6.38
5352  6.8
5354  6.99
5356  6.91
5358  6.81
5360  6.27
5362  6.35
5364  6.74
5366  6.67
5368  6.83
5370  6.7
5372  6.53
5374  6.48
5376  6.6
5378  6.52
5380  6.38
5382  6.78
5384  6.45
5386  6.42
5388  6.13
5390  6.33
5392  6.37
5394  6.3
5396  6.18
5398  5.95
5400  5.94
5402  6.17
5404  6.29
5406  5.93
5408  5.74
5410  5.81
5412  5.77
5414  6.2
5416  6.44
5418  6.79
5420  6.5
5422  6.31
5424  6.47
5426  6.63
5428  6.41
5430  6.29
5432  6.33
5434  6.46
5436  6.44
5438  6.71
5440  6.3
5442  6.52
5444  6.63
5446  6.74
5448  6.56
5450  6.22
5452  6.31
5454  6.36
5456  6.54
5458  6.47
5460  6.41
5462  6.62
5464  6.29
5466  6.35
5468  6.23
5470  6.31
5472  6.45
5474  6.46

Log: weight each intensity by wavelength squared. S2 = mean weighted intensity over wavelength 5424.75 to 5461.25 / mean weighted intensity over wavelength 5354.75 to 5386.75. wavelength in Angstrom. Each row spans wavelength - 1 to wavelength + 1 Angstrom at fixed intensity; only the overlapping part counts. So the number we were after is 1.01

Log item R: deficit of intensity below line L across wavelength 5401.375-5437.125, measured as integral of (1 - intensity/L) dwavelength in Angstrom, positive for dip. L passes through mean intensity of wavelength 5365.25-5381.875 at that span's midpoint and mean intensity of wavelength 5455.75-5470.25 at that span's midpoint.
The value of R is 1.2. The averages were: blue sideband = 6.6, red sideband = 6.4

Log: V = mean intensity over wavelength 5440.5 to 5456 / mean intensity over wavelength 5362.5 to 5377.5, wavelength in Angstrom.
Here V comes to 0.98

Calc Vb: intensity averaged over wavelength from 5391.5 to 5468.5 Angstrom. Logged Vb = 6.33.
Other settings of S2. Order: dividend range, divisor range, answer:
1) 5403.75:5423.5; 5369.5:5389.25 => 0.96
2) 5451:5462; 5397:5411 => 1.10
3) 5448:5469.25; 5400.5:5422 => 1.05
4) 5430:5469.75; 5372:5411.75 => 1.05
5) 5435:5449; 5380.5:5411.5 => 1.08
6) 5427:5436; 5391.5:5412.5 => 1.07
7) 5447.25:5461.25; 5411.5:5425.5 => 1.02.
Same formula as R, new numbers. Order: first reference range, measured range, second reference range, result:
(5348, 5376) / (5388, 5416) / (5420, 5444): 1.9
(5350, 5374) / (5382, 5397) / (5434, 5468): 0.6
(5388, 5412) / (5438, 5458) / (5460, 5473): -0.6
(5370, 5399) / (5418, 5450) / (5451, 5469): -0.5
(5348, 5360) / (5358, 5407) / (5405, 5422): 0.4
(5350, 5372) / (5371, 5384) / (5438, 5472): 0.2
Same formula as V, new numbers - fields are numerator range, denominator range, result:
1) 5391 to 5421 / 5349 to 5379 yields 0.93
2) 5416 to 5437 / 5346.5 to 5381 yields 0.98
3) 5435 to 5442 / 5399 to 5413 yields 1.09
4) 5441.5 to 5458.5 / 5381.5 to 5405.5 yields 1.04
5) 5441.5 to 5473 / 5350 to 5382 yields 0.97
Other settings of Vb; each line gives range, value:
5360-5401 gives 6.43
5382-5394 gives 6.37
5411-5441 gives 6.4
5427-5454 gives 6.45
